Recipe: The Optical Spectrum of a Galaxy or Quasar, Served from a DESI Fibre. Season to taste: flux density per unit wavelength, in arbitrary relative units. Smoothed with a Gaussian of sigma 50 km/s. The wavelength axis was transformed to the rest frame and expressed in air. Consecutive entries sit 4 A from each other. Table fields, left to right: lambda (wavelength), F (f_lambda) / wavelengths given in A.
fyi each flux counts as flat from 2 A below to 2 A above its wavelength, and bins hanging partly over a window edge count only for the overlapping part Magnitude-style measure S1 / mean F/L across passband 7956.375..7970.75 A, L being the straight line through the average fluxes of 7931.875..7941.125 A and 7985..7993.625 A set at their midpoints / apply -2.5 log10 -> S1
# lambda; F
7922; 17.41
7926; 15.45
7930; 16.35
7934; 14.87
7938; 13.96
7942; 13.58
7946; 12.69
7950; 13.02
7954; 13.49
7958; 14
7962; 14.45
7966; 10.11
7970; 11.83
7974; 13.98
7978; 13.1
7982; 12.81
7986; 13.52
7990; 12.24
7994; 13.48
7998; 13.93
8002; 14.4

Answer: 0.08 mag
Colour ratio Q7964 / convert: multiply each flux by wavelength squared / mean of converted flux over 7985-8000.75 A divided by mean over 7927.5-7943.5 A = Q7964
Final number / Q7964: 0.9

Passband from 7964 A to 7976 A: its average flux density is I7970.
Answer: 12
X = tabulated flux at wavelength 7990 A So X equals 12.24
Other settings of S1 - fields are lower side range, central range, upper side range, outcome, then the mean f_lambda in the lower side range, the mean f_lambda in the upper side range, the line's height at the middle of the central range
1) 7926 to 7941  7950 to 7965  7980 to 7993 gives 0.04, 15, 12.9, 14.1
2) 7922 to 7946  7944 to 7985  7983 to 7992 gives 0.06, 14.9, 12.9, 13.7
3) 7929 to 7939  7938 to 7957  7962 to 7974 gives 0.04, 15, 12.1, 13.9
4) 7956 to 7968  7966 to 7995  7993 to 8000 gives 0.05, 12.9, 13.7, 13.3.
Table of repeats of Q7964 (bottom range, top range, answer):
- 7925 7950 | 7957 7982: 0.90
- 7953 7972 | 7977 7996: 1.03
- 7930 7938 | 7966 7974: 0.80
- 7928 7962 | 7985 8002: 0.97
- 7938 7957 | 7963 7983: 0.94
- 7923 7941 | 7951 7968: 0.86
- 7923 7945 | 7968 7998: 0.89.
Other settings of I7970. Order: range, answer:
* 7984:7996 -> 13.1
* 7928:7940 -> 15.1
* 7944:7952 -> 12.9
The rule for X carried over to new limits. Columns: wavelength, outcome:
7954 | 13.49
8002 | 14.4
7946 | 12.69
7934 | 14.87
